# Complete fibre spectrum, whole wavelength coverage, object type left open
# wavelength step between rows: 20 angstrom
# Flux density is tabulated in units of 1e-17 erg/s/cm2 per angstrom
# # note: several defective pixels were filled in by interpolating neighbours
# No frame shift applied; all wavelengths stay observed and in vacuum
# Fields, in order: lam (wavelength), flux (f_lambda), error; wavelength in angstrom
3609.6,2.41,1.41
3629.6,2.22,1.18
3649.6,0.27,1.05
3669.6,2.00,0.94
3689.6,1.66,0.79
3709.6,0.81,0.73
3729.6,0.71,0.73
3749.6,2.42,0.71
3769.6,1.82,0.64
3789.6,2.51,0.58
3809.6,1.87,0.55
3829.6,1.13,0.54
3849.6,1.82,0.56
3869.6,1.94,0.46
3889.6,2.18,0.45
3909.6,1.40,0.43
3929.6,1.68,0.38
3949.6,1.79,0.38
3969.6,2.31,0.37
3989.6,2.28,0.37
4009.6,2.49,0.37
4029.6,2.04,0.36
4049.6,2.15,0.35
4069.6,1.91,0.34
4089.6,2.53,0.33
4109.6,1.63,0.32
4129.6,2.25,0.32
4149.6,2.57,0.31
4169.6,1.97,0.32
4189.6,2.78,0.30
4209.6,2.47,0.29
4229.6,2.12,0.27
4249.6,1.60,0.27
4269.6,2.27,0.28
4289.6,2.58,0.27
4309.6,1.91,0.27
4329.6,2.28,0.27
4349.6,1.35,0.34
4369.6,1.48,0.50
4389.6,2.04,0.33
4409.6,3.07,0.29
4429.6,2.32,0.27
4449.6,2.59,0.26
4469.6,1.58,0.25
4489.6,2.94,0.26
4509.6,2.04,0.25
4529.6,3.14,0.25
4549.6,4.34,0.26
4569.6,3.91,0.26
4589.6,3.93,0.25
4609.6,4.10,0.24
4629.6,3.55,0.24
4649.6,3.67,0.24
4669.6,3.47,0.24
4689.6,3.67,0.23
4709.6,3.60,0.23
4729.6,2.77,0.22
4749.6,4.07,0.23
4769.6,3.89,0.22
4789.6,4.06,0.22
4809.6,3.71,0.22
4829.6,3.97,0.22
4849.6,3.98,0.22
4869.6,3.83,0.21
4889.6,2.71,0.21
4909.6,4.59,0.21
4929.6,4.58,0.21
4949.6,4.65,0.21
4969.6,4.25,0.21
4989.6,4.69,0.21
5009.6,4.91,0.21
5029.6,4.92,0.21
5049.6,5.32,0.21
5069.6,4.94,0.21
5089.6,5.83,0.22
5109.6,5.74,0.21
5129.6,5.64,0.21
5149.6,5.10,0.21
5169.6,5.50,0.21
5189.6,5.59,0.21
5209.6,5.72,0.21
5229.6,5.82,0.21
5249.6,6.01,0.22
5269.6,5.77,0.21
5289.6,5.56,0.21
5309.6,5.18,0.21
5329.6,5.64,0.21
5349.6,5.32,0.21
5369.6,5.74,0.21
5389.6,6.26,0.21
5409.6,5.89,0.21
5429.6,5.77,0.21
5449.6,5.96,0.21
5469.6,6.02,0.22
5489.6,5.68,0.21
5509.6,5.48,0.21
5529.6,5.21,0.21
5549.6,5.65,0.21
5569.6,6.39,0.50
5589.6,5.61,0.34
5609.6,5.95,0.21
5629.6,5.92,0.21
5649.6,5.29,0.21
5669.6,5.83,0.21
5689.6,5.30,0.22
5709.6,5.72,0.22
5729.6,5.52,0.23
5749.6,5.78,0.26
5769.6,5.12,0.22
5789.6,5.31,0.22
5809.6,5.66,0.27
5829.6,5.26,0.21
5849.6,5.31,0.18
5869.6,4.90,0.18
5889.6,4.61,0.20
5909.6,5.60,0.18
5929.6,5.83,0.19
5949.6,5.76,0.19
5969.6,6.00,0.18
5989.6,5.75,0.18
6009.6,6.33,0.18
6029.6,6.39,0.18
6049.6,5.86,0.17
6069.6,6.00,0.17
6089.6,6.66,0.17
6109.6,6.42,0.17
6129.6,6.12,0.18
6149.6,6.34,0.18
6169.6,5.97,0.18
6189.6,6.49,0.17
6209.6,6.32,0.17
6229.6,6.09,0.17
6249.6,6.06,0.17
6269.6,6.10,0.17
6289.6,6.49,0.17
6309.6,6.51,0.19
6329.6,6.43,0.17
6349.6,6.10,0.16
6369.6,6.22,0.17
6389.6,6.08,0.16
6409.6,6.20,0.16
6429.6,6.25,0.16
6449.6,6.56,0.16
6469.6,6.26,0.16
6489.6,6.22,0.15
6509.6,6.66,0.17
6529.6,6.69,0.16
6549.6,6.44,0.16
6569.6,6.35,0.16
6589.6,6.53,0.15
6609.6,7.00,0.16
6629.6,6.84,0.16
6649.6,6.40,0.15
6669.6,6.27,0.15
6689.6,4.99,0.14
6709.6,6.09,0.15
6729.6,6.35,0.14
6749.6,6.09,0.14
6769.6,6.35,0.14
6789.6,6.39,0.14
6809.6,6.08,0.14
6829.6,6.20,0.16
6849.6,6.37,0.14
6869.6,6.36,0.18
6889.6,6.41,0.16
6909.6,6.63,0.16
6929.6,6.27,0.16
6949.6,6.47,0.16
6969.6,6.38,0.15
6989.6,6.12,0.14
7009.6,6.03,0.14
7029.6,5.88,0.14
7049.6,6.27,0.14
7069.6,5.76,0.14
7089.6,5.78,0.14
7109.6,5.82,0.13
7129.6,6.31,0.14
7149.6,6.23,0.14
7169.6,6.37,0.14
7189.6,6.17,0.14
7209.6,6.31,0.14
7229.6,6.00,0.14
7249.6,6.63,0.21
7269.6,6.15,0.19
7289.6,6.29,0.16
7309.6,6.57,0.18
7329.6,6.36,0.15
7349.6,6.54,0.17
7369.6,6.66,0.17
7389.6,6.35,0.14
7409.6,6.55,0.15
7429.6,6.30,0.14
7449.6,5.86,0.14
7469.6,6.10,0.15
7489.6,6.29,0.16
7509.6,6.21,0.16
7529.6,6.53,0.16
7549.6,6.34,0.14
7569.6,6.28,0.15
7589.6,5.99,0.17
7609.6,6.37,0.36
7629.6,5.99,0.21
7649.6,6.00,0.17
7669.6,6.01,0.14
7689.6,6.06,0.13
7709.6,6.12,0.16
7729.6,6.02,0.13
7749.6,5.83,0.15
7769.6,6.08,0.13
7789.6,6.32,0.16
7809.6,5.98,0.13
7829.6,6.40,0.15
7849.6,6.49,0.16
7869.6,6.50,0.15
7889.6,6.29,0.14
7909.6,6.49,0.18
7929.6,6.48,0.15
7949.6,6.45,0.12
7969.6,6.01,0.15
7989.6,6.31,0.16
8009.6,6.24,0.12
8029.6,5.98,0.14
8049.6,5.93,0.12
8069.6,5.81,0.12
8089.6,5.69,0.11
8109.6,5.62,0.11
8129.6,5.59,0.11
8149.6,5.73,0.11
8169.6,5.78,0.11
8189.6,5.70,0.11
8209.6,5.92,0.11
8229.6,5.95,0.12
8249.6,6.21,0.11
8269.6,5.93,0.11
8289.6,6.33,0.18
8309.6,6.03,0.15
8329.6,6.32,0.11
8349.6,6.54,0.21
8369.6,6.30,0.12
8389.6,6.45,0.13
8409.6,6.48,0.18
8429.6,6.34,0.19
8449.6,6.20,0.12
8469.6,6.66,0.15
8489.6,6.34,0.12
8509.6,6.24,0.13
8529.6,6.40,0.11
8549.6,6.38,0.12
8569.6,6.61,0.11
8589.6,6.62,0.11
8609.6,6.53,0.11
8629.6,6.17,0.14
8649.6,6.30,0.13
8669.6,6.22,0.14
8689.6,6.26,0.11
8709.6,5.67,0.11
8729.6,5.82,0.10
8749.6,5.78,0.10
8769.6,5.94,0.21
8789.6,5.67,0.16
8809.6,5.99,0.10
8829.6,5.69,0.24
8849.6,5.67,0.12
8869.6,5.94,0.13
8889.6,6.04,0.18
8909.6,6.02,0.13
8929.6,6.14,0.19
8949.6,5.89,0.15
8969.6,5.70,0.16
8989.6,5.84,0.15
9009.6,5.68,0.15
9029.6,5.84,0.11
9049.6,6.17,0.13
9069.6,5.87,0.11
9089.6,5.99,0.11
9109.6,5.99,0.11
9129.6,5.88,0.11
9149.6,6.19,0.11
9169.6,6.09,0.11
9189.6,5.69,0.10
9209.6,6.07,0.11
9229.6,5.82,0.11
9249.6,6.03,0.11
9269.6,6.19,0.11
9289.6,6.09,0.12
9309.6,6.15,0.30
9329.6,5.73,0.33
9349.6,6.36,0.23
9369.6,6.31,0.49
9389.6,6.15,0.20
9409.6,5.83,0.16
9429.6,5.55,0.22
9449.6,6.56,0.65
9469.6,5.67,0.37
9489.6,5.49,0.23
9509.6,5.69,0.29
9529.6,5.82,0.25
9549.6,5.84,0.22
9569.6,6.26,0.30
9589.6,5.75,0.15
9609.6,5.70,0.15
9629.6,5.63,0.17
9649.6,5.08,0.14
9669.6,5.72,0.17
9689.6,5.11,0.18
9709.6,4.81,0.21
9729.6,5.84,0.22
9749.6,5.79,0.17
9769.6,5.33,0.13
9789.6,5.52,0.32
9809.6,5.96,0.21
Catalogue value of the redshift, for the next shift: 0.14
